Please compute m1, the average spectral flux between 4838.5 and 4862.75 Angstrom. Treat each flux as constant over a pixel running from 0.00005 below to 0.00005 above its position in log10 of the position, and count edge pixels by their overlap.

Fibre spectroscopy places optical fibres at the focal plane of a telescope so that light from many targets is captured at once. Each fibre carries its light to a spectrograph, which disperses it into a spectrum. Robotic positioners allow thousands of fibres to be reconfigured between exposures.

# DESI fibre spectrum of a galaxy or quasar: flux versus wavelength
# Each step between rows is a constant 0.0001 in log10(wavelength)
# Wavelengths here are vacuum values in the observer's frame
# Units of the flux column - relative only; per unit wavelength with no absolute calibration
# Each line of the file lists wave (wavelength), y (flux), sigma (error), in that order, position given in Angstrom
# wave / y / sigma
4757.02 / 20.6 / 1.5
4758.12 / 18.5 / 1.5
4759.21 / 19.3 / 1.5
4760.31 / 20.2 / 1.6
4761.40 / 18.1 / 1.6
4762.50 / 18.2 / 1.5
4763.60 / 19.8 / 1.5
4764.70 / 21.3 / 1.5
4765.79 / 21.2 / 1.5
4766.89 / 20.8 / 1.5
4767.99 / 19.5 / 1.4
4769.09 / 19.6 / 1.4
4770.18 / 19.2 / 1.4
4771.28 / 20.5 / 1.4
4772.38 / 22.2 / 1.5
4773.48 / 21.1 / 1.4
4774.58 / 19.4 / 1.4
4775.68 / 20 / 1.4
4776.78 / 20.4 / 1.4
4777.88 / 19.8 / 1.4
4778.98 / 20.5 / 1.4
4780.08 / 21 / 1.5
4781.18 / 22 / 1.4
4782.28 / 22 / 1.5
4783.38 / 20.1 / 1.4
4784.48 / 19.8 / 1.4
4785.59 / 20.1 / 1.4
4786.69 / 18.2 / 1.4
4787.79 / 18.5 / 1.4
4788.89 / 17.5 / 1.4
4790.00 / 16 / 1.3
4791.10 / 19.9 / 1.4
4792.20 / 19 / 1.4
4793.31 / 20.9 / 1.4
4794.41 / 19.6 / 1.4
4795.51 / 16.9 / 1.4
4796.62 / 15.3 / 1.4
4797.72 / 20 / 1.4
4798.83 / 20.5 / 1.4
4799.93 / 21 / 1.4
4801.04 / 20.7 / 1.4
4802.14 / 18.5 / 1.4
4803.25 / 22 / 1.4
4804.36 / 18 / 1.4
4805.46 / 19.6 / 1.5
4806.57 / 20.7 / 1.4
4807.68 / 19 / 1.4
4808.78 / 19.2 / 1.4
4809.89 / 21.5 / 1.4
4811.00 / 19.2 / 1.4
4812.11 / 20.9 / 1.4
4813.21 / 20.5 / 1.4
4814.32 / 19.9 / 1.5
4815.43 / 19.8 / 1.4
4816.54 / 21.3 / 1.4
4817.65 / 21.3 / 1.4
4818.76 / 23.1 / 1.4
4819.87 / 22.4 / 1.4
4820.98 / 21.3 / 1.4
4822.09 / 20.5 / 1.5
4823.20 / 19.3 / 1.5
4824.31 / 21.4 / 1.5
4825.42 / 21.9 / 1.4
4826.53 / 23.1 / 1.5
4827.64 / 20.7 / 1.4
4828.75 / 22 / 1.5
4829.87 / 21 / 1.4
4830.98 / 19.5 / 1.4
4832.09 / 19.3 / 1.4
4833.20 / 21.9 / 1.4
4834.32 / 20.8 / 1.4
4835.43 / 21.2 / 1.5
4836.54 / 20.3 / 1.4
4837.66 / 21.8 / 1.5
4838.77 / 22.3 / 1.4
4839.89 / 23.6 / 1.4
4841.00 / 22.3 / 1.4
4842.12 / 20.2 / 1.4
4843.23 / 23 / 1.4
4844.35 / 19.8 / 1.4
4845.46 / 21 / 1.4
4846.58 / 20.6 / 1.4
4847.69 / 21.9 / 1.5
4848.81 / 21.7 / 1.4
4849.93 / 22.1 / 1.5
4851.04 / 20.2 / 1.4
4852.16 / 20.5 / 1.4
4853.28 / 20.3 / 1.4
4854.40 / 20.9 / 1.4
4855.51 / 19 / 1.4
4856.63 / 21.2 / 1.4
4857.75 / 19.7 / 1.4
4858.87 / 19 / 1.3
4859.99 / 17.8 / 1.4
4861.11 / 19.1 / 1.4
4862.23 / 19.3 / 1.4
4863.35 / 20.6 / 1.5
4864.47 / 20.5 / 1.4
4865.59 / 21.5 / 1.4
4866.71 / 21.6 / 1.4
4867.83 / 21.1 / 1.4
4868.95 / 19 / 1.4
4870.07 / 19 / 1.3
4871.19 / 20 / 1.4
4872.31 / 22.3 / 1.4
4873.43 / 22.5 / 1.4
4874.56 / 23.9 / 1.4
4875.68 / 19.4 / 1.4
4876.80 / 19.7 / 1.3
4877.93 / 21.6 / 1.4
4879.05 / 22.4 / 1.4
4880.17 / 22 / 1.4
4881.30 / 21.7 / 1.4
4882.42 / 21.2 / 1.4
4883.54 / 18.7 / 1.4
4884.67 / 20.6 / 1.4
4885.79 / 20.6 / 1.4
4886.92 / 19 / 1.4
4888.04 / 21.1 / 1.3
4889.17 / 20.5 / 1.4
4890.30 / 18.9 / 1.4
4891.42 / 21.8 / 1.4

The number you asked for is 20.7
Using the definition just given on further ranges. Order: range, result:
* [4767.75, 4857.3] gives 20.4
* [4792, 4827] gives 20.3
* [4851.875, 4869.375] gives 20.1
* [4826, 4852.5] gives 21.3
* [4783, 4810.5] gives 19.3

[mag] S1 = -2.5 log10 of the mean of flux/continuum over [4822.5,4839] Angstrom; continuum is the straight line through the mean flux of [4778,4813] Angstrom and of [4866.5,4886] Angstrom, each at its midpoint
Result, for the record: -0.045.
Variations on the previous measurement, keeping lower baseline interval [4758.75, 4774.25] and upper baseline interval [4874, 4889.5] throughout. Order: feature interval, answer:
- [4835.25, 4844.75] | -0.05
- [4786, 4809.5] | 0.06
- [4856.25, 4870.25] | 0.04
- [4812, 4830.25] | -0.04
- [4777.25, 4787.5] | -0.01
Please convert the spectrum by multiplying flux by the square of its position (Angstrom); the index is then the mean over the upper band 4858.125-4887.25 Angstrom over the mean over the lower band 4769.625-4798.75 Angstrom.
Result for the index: 1.09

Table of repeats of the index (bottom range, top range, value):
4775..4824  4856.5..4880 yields 1.06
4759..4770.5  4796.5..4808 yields 1.01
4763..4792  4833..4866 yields 1.07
